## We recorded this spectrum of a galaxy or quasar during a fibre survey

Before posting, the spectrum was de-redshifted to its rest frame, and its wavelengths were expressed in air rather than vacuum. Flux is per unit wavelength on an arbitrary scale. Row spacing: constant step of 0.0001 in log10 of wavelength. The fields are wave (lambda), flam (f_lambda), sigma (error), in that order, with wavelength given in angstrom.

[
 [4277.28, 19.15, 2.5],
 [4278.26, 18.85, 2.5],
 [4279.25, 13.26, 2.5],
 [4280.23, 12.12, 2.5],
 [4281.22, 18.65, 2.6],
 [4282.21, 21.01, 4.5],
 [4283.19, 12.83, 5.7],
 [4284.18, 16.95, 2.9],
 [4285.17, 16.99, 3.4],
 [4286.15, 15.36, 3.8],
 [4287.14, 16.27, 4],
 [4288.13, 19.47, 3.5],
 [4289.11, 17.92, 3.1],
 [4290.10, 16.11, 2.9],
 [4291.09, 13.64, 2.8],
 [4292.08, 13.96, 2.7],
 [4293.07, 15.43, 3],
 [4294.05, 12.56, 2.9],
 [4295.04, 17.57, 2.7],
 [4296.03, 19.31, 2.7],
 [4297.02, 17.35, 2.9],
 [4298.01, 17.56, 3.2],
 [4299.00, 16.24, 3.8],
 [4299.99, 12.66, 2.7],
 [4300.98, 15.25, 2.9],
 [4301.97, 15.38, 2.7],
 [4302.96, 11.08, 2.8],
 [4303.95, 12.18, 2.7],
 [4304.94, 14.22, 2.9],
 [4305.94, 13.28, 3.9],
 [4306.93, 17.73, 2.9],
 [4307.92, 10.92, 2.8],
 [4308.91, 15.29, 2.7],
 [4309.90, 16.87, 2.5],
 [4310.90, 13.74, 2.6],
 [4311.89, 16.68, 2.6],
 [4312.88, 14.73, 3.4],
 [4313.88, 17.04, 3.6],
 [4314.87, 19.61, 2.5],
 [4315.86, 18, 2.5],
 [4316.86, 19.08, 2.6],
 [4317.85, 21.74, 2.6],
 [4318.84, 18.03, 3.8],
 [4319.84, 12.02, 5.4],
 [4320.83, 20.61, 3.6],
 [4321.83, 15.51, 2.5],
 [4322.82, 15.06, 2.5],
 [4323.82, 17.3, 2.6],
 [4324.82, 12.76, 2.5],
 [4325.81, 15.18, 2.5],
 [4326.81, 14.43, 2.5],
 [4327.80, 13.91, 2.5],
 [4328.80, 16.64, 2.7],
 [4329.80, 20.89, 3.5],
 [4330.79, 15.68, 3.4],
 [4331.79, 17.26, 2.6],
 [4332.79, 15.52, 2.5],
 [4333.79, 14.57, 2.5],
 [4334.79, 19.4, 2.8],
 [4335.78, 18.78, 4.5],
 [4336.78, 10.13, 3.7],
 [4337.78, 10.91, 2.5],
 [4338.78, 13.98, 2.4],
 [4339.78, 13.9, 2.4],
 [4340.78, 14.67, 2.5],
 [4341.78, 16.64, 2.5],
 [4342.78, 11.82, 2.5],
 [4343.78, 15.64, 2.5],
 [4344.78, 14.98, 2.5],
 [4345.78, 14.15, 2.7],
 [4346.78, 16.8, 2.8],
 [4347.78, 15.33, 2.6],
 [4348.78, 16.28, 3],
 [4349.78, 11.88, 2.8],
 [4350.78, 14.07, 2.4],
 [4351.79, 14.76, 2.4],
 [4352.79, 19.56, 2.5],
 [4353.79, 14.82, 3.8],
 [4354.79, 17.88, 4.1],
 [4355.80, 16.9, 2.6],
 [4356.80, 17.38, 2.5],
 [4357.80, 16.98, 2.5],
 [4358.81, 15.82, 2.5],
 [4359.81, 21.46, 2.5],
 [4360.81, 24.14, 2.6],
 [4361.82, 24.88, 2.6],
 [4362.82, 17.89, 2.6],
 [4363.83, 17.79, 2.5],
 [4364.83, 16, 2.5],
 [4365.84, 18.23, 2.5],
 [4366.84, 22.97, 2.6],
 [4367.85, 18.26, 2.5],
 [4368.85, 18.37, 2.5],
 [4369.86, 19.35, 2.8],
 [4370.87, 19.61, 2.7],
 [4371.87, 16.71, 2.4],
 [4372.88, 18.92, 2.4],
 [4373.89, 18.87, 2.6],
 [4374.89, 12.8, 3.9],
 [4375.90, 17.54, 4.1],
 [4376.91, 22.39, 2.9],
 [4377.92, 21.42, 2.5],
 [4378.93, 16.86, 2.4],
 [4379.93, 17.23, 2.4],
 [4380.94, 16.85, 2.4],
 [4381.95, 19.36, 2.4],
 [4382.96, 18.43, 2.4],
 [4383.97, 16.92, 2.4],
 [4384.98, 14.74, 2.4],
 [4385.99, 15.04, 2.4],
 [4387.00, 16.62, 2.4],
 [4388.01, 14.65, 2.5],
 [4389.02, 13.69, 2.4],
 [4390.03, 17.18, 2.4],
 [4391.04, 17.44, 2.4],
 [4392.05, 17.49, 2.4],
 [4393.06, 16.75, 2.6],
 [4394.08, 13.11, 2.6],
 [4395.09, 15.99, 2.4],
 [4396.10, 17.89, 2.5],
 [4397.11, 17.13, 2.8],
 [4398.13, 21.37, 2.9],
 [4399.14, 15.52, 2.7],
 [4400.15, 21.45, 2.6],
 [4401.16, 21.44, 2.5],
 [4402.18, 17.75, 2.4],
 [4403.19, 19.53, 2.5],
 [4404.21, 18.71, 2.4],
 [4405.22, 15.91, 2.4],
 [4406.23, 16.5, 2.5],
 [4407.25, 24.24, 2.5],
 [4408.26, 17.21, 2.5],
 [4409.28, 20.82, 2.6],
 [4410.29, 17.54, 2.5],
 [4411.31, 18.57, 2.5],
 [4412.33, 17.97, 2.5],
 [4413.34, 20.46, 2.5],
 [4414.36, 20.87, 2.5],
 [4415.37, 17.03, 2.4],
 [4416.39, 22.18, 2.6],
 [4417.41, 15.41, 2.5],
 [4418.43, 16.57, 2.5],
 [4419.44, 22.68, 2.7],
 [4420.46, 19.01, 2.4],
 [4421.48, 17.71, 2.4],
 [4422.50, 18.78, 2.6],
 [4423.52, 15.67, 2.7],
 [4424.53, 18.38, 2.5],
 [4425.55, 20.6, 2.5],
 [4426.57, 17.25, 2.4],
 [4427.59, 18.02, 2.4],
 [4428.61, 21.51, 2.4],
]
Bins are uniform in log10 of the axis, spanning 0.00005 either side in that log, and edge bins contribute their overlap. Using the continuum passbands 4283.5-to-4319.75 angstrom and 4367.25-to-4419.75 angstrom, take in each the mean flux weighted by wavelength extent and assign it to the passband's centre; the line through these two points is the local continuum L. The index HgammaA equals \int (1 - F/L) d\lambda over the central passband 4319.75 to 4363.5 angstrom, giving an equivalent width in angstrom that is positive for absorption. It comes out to 1.8 angstrom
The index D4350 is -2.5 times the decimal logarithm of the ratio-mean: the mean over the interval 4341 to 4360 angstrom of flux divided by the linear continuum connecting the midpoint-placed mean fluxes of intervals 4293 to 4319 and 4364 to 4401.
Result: 0.07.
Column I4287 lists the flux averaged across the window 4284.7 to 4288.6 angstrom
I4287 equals 17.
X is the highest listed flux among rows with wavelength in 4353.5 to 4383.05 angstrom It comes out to 24.88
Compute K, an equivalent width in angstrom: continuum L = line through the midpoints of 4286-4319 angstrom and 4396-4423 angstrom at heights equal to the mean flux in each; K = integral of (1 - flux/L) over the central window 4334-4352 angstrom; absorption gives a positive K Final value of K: 2.52 angstrom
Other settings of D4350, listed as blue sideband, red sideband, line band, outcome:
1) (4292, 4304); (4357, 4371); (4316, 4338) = 0.05 mag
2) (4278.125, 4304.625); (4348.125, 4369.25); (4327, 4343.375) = 0.12 mag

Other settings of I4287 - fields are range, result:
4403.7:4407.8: 18.8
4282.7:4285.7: 15.6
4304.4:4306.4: 13.7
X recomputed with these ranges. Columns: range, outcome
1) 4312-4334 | 21.74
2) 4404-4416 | 24.24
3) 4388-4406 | 21.45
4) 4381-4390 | 19.36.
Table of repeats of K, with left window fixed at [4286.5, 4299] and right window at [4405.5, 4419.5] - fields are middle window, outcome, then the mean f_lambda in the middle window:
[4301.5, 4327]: 1.7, 15.7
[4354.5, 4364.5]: -0.7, 19.1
